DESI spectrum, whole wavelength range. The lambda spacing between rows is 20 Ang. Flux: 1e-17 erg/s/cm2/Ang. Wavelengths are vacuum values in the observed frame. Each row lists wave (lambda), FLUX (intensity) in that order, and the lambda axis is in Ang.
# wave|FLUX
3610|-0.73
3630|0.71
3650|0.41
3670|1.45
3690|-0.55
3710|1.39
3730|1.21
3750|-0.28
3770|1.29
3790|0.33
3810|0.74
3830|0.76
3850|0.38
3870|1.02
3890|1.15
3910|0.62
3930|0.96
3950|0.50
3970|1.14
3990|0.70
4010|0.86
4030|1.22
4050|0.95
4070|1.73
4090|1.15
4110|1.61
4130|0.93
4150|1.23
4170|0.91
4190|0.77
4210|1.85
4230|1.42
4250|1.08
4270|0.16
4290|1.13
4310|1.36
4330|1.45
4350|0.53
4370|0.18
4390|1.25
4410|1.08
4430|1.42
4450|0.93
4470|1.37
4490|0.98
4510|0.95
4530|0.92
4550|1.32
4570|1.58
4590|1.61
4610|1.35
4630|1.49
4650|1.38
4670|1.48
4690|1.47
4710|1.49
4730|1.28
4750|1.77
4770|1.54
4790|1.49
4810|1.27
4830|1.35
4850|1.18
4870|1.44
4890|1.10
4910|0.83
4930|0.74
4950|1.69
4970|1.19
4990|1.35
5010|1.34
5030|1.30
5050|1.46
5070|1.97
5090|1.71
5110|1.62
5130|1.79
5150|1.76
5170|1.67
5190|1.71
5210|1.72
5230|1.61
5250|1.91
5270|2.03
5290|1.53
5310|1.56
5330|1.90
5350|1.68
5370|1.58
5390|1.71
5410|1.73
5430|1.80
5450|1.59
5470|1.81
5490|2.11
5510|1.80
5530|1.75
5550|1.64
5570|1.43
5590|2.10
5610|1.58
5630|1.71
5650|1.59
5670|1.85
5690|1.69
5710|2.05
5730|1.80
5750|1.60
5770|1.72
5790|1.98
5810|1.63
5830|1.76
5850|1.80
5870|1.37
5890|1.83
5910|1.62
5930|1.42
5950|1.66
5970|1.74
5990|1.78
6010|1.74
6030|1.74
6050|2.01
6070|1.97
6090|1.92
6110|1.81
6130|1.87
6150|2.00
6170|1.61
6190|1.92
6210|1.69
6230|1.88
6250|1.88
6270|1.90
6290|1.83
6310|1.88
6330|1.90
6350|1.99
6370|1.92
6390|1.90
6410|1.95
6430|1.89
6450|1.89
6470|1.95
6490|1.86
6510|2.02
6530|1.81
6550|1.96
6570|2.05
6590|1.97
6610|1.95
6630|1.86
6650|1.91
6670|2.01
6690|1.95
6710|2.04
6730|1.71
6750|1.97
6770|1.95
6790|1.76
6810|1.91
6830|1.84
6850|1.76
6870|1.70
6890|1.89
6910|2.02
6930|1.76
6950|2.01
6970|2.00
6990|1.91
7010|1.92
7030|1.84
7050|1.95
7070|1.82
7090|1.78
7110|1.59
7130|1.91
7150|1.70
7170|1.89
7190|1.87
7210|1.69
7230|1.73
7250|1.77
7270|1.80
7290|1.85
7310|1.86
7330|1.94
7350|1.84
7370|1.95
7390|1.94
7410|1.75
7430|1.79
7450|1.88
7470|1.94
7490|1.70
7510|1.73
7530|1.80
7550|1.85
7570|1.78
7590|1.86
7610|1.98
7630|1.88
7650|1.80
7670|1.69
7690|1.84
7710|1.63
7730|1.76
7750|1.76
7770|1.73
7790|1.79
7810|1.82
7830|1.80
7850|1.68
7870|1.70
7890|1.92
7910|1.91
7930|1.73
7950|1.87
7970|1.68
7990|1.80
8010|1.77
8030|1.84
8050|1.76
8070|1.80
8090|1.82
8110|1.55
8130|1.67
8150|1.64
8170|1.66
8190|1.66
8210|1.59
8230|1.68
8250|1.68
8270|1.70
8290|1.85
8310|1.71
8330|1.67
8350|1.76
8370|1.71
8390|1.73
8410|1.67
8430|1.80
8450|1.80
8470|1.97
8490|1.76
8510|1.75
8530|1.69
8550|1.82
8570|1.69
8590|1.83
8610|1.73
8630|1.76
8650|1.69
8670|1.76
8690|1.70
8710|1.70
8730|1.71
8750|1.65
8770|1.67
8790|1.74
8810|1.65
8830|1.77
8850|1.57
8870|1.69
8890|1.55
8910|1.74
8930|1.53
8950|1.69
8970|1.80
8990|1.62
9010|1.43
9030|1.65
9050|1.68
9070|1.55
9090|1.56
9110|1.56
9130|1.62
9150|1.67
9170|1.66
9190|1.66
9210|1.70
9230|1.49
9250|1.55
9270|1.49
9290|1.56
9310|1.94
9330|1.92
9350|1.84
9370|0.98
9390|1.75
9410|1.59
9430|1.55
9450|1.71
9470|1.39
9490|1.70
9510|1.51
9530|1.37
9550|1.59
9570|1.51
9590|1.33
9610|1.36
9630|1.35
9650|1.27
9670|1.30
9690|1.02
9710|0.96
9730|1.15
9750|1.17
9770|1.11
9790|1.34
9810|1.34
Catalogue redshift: 0.14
